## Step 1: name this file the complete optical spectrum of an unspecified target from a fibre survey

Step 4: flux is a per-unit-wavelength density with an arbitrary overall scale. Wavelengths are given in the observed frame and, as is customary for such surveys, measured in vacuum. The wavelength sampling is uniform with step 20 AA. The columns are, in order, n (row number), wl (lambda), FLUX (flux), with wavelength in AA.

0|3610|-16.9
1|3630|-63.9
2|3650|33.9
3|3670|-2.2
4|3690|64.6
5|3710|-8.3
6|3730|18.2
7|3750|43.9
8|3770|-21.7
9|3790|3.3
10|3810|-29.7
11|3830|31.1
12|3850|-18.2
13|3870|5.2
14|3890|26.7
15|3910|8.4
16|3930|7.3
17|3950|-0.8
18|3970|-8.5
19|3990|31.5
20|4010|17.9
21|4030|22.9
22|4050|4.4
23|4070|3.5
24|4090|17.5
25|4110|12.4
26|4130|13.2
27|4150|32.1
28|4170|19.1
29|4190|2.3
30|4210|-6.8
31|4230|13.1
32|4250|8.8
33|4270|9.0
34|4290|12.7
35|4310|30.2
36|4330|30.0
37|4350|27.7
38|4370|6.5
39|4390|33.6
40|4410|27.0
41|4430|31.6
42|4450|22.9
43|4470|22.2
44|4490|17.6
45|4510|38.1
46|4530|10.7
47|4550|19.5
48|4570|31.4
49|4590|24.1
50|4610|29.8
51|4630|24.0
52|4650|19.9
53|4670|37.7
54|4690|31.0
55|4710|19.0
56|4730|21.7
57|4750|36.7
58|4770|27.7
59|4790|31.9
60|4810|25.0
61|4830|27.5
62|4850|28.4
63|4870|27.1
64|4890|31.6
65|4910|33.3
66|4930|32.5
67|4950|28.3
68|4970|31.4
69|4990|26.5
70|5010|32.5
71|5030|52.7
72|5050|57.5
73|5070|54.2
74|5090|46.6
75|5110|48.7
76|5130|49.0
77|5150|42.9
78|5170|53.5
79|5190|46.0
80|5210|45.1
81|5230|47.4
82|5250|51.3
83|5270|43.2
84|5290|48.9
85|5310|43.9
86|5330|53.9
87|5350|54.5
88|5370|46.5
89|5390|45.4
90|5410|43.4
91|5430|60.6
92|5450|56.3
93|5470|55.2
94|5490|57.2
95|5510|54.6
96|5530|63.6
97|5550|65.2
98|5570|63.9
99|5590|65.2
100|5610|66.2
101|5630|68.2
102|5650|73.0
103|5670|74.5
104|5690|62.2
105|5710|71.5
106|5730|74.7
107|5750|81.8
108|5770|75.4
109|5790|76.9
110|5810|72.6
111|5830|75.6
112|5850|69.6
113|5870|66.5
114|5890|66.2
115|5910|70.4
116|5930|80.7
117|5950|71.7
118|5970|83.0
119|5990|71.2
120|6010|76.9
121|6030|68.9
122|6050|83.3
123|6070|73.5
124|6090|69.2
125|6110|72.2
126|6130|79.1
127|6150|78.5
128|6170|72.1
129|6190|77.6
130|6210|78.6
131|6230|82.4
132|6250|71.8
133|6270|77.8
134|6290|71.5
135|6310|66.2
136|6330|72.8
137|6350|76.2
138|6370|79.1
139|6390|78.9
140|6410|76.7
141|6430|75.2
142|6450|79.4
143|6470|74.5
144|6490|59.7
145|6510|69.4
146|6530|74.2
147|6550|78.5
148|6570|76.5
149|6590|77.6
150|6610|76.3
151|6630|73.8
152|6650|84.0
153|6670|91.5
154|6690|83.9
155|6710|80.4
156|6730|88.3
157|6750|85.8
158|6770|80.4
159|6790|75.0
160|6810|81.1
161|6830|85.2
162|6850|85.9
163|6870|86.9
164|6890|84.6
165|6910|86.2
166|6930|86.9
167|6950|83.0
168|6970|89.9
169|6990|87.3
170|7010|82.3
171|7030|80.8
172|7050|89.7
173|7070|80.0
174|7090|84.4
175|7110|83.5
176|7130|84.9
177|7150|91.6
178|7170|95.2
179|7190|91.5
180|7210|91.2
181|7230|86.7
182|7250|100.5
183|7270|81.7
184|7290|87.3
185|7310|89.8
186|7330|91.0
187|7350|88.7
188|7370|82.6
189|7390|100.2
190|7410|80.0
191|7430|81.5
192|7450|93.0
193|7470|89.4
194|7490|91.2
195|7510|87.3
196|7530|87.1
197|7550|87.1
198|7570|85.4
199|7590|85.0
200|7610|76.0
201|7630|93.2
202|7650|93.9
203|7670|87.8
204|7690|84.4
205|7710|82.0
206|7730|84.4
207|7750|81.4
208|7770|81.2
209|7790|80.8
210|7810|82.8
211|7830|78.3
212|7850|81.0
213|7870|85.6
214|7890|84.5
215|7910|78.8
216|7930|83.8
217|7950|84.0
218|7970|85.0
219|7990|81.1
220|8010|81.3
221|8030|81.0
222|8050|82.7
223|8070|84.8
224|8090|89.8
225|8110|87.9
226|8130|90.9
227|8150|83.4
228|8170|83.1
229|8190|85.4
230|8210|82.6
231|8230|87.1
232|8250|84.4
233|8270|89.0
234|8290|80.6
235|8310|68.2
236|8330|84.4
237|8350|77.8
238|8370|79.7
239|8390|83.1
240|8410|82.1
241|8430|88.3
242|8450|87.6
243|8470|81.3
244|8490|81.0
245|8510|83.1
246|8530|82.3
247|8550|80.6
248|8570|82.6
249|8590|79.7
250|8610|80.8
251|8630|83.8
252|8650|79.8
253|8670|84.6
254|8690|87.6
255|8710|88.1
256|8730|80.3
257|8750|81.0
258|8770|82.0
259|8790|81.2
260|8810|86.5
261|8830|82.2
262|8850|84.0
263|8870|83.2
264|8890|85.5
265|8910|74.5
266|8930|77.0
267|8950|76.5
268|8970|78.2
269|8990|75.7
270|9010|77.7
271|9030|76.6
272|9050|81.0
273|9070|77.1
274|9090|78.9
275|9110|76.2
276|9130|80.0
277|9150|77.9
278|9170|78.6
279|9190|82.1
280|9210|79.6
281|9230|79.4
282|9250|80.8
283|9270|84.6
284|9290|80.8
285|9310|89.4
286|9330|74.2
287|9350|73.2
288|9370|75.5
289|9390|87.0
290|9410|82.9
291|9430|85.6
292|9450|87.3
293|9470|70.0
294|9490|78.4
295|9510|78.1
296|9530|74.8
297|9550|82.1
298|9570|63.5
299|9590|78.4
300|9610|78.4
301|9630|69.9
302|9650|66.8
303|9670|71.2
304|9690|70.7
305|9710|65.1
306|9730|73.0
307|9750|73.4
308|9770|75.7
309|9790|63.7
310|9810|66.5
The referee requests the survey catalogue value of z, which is 0.26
